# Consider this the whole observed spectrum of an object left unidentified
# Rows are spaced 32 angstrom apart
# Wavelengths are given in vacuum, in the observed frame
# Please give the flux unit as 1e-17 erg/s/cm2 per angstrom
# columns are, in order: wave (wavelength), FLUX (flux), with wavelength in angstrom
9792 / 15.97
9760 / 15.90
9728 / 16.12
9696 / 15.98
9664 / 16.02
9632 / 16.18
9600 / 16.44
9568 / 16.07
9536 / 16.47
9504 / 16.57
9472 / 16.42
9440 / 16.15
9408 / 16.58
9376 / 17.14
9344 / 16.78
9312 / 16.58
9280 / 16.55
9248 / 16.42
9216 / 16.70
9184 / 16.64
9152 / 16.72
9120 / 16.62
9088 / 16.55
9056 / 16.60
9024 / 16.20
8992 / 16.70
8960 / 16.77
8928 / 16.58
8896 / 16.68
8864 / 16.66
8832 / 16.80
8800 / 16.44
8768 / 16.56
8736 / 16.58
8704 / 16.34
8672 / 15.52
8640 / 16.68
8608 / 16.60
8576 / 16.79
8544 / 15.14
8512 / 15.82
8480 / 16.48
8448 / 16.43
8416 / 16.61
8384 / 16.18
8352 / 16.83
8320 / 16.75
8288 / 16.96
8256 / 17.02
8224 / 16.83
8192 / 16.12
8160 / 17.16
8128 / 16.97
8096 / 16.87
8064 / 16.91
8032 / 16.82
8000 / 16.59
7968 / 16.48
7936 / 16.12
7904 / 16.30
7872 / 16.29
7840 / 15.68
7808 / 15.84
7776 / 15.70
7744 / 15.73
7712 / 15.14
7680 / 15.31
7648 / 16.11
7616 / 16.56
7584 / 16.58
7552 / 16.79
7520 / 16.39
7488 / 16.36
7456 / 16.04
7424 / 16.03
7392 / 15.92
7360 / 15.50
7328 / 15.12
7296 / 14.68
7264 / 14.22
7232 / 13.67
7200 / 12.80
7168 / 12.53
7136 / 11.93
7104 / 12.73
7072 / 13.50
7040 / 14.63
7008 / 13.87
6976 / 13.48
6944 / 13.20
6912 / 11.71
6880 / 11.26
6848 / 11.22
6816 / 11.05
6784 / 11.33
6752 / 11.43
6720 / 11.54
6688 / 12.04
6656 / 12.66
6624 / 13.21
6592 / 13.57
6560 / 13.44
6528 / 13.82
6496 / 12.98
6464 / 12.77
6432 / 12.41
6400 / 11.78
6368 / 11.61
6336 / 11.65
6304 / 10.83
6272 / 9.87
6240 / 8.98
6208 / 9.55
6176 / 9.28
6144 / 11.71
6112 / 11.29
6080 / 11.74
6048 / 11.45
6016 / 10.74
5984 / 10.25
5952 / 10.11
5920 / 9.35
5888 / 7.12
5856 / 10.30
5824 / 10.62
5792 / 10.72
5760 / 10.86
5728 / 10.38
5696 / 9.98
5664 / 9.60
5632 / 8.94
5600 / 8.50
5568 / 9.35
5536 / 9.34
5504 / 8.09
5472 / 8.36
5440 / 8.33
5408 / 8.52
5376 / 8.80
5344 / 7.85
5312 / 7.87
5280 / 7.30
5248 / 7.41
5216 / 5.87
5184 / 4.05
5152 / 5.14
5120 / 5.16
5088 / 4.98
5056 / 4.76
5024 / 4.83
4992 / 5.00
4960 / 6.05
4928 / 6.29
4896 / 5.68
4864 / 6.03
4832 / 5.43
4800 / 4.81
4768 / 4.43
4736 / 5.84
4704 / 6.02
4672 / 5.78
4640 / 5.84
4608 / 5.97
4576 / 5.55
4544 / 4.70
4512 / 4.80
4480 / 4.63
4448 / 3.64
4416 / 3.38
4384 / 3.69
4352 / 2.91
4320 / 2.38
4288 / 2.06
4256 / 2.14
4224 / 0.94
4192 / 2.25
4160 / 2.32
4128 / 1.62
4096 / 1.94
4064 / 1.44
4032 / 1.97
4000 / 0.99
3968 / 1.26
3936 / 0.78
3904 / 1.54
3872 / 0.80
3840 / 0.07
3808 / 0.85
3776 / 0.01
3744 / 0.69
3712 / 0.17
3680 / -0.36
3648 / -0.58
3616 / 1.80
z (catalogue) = 0.000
